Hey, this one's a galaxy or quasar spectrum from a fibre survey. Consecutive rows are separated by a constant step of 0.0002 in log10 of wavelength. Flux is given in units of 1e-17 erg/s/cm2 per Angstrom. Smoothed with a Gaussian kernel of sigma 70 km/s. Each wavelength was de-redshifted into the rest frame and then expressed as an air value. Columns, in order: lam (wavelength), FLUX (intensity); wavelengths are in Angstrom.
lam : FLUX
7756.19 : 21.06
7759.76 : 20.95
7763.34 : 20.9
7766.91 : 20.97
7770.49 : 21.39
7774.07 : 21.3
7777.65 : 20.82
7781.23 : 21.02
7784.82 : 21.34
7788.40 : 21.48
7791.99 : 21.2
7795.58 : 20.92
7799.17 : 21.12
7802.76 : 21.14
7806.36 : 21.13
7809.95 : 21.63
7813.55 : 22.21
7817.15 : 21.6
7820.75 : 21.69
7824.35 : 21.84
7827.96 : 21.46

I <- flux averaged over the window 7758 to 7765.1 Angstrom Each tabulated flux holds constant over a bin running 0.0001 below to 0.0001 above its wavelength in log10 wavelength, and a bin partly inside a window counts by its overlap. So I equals 20.9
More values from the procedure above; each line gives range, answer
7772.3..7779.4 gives 21.1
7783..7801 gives 21.2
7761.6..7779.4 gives 21.1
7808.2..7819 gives 21.8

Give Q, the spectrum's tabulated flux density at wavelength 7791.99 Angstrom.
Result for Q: 21.2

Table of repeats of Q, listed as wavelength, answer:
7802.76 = 21.14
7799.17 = 21.12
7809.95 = 21.63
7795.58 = 20.92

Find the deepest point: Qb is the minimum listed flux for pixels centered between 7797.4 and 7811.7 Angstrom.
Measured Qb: 21.12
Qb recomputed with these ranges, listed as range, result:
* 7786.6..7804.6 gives 20.92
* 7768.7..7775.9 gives 21.3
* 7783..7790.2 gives 21.34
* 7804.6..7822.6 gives 21.13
